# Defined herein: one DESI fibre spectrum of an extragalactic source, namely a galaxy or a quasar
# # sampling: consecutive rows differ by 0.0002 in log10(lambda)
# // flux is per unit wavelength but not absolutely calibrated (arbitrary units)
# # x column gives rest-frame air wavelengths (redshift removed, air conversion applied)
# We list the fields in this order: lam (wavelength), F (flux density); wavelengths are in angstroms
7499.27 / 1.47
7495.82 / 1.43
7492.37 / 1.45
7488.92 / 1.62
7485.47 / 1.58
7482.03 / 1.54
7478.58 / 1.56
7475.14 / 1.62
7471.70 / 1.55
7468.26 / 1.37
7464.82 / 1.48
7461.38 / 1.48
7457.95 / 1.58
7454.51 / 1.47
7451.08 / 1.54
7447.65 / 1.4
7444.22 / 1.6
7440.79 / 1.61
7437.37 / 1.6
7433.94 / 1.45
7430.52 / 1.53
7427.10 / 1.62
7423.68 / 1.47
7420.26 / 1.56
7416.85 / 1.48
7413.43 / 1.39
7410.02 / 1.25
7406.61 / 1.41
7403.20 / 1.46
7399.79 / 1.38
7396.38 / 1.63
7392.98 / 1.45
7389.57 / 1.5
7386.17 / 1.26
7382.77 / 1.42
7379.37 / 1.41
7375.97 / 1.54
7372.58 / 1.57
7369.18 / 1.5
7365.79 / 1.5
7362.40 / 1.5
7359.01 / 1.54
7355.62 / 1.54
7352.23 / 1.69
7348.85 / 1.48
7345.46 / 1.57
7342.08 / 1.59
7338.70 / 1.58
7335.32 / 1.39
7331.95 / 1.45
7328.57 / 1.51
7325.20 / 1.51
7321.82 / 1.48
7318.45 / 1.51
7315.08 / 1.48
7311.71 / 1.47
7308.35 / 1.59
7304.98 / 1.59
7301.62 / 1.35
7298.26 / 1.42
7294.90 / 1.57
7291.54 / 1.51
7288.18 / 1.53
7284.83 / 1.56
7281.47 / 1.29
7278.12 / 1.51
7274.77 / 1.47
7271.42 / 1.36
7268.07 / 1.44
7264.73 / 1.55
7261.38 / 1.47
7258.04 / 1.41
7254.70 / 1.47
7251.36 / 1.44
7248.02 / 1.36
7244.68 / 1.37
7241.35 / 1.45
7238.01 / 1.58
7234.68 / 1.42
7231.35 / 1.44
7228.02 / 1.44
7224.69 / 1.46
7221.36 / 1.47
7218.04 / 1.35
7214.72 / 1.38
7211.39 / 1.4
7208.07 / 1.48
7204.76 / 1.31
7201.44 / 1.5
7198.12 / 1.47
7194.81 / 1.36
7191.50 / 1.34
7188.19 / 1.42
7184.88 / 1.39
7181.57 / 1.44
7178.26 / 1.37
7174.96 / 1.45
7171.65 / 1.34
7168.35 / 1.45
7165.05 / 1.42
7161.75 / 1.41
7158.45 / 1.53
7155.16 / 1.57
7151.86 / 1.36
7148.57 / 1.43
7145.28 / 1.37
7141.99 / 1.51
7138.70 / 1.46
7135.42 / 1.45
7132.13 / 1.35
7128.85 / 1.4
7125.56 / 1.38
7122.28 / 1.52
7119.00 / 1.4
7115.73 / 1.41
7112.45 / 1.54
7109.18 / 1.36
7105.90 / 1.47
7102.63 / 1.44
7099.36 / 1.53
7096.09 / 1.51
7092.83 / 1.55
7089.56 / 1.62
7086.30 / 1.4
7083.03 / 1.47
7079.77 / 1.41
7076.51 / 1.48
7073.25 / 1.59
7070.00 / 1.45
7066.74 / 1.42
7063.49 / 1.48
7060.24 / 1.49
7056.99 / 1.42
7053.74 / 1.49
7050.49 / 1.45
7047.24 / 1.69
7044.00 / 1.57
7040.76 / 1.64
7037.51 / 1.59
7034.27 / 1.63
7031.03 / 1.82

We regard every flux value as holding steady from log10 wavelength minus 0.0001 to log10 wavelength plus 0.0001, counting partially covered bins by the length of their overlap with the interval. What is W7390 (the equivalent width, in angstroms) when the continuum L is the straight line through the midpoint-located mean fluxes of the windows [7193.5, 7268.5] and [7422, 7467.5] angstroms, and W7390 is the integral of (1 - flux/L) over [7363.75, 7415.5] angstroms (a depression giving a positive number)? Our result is 1.9 angstroms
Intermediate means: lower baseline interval 1.44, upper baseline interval 1.52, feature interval 1.45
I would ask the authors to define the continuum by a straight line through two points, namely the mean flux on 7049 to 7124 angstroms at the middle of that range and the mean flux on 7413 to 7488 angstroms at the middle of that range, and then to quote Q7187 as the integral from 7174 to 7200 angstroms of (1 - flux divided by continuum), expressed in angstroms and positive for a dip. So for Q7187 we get 1.5 angstroms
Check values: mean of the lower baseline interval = 1.47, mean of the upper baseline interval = 1.53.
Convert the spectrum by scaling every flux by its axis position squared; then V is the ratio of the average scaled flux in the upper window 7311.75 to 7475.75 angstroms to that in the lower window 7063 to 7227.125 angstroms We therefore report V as 1.11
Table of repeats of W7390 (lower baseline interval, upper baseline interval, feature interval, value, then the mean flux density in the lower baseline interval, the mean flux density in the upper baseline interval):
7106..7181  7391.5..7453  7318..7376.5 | -2.0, 1.43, 1.49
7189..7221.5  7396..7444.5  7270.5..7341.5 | -2.0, 1.4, 1.49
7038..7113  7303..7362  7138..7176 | 1.7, 1.5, 1.53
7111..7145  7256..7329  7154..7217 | 1.4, 1.44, 1.48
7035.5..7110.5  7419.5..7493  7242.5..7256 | 0.9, 1.5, 1.53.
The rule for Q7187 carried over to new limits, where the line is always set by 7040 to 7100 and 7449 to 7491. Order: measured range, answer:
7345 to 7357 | -0.37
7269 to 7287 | 0.93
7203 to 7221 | 1.48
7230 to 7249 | 0.97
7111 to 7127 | 0.63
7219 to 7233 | 0.63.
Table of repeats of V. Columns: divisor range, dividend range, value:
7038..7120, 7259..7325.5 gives 1.05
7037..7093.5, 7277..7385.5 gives 1.07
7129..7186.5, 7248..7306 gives 1.06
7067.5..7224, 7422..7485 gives 1.15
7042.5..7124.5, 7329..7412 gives 1.08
